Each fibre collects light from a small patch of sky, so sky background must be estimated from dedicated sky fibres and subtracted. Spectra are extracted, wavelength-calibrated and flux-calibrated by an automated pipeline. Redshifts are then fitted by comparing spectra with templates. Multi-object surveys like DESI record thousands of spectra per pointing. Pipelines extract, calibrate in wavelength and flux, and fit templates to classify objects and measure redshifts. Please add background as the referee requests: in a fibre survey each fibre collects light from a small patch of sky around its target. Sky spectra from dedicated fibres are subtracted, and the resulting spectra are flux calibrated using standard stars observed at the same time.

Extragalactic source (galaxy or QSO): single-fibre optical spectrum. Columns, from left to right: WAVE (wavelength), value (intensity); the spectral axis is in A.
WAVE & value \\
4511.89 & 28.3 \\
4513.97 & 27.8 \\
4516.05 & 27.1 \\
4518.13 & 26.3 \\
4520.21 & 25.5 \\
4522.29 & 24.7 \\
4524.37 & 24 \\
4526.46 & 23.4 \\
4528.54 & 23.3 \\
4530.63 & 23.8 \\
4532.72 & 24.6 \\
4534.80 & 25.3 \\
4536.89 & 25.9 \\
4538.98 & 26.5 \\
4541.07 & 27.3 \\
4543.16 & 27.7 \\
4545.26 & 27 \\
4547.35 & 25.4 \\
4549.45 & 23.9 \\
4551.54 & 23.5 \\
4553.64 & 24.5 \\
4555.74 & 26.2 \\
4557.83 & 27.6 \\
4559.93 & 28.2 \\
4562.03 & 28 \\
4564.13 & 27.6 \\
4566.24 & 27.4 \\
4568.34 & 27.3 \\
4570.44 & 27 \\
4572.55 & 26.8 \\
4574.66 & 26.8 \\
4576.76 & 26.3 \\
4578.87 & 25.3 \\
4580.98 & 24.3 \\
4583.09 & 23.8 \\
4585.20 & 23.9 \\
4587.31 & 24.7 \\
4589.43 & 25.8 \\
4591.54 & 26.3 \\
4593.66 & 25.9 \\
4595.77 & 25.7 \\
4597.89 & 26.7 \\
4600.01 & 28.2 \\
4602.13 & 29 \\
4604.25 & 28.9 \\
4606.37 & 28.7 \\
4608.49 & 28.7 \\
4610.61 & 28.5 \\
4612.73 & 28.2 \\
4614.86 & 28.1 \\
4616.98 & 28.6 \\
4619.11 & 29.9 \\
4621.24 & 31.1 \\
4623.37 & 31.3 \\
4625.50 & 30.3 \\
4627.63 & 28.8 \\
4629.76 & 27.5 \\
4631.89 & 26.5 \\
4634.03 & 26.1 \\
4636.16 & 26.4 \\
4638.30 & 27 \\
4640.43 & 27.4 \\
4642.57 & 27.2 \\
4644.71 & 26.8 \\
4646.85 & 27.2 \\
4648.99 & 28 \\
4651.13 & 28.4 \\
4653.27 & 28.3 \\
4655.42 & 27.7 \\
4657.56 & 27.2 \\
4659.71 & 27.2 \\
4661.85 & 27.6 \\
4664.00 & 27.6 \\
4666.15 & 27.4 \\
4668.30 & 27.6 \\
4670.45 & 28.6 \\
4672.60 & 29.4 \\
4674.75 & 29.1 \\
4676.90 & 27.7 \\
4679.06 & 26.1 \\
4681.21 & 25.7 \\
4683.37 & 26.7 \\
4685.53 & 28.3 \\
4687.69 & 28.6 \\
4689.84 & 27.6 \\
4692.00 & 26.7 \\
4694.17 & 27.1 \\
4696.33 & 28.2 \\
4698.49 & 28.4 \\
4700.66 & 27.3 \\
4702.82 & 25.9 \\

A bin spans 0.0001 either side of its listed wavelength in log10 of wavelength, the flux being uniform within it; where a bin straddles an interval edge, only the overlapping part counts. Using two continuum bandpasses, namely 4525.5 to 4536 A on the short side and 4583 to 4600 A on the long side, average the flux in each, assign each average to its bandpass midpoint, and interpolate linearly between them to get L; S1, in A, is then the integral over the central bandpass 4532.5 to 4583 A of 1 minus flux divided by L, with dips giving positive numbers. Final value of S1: -3.0 A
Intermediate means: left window 24.1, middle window 26.3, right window 25.6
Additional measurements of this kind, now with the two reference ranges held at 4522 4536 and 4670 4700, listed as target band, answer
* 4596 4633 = -3.68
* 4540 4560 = -1.14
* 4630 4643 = -0.09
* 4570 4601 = -0.45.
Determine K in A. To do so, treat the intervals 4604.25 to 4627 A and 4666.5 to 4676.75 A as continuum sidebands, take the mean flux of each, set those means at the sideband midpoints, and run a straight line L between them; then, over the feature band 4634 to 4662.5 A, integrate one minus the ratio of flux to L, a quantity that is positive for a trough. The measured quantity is 1.5 A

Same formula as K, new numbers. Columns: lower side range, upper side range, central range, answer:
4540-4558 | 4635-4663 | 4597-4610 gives -0.83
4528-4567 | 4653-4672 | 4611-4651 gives -1.34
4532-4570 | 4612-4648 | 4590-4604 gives 0.18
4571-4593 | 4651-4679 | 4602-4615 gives -1.18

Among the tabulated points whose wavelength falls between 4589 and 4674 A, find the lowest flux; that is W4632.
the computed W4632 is 25.7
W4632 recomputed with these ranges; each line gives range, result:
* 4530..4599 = 23.5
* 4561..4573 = 26.8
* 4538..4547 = 26.5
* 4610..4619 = 28.1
